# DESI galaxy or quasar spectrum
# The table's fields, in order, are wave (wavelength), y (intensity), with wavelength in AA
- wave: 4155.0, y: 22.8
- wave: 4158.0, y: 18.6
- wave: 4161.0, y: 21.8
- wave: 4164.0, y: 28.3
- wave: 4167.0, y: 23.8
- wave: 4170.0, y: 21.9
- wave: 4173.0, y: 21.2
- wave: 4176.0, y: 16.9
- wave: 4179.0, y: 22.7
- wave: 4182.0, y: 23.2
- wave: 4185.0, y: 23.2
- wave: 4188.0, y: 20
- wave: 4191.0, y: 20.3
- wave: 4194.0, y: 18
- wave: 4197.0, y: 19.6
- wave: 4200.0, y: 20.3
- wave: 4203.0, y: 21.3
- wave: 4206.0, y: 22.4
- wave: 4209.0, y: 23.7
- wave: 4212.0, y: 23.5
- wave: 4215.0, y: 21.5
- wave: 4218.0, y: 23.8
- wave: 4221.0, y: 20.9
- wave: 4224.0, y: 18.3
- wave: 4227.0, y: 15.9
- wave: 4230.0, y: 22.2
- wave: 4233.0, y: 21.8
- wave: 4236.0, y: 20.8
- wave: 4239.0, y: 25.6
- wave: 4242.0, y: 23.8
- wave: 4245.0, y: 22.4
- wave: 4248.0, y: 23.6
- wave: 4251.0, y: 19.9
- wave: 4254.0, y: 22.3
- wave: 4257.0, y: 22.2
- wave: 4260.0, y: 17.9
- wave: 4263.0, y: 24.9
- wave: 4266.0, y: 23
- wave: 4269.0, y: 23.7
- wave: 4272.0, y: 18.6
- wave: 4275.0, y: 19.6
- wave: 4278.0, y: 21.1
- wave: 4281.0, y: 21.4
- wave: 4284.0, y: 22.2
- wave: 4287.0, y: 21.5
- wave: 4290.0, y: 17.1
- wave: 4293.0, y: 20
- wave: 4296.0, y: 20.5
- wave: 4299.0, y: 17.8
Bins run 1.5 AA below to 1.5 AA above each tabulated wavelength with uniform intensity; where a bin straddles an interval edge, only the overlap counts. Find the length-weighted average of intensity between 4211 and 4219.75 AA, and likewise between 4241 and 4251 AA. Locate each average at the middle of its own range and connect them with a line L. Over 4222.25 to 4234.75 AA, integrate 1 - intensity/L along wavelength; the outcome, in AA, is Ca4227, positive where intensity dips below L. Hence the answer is 1.75 AA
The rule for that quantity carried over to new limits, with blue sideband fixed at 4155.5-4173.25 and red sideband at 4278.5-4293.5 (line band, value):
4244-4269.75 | -1.38 AA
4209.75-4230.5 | 0.77 AA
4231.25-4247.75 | -1.22 AA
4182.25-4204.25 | 1.64 AA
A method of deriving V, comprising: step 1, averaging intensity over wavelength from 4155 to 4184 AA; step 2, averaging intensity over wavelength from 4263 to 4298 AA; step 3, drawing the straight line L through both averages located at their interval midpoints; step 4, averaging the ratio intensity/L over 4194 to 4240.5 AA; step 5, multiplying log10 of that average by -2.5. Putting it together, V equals 0.01 mag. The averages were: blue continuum 22.1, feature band 21.3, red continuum 20.9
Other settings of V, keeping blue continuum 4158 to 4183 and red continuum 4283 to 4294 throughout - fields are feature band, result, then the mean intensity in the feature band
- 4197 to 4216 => -0.018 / 21.9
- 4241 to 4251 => -0.092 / 22.7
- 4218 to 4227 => 0.086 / 19.7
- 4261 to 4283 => -0.065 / 21.7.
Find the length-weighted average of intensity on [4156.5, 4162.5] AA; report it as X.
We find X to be 20.2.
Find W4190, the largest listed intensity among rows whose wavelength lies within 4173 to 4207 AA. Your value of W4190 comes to 23.2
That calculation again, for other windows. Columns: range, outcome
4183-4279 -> 25.6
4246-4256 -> 23.6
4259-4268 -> 24.9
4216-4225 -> 23.8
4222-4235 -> 22.2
